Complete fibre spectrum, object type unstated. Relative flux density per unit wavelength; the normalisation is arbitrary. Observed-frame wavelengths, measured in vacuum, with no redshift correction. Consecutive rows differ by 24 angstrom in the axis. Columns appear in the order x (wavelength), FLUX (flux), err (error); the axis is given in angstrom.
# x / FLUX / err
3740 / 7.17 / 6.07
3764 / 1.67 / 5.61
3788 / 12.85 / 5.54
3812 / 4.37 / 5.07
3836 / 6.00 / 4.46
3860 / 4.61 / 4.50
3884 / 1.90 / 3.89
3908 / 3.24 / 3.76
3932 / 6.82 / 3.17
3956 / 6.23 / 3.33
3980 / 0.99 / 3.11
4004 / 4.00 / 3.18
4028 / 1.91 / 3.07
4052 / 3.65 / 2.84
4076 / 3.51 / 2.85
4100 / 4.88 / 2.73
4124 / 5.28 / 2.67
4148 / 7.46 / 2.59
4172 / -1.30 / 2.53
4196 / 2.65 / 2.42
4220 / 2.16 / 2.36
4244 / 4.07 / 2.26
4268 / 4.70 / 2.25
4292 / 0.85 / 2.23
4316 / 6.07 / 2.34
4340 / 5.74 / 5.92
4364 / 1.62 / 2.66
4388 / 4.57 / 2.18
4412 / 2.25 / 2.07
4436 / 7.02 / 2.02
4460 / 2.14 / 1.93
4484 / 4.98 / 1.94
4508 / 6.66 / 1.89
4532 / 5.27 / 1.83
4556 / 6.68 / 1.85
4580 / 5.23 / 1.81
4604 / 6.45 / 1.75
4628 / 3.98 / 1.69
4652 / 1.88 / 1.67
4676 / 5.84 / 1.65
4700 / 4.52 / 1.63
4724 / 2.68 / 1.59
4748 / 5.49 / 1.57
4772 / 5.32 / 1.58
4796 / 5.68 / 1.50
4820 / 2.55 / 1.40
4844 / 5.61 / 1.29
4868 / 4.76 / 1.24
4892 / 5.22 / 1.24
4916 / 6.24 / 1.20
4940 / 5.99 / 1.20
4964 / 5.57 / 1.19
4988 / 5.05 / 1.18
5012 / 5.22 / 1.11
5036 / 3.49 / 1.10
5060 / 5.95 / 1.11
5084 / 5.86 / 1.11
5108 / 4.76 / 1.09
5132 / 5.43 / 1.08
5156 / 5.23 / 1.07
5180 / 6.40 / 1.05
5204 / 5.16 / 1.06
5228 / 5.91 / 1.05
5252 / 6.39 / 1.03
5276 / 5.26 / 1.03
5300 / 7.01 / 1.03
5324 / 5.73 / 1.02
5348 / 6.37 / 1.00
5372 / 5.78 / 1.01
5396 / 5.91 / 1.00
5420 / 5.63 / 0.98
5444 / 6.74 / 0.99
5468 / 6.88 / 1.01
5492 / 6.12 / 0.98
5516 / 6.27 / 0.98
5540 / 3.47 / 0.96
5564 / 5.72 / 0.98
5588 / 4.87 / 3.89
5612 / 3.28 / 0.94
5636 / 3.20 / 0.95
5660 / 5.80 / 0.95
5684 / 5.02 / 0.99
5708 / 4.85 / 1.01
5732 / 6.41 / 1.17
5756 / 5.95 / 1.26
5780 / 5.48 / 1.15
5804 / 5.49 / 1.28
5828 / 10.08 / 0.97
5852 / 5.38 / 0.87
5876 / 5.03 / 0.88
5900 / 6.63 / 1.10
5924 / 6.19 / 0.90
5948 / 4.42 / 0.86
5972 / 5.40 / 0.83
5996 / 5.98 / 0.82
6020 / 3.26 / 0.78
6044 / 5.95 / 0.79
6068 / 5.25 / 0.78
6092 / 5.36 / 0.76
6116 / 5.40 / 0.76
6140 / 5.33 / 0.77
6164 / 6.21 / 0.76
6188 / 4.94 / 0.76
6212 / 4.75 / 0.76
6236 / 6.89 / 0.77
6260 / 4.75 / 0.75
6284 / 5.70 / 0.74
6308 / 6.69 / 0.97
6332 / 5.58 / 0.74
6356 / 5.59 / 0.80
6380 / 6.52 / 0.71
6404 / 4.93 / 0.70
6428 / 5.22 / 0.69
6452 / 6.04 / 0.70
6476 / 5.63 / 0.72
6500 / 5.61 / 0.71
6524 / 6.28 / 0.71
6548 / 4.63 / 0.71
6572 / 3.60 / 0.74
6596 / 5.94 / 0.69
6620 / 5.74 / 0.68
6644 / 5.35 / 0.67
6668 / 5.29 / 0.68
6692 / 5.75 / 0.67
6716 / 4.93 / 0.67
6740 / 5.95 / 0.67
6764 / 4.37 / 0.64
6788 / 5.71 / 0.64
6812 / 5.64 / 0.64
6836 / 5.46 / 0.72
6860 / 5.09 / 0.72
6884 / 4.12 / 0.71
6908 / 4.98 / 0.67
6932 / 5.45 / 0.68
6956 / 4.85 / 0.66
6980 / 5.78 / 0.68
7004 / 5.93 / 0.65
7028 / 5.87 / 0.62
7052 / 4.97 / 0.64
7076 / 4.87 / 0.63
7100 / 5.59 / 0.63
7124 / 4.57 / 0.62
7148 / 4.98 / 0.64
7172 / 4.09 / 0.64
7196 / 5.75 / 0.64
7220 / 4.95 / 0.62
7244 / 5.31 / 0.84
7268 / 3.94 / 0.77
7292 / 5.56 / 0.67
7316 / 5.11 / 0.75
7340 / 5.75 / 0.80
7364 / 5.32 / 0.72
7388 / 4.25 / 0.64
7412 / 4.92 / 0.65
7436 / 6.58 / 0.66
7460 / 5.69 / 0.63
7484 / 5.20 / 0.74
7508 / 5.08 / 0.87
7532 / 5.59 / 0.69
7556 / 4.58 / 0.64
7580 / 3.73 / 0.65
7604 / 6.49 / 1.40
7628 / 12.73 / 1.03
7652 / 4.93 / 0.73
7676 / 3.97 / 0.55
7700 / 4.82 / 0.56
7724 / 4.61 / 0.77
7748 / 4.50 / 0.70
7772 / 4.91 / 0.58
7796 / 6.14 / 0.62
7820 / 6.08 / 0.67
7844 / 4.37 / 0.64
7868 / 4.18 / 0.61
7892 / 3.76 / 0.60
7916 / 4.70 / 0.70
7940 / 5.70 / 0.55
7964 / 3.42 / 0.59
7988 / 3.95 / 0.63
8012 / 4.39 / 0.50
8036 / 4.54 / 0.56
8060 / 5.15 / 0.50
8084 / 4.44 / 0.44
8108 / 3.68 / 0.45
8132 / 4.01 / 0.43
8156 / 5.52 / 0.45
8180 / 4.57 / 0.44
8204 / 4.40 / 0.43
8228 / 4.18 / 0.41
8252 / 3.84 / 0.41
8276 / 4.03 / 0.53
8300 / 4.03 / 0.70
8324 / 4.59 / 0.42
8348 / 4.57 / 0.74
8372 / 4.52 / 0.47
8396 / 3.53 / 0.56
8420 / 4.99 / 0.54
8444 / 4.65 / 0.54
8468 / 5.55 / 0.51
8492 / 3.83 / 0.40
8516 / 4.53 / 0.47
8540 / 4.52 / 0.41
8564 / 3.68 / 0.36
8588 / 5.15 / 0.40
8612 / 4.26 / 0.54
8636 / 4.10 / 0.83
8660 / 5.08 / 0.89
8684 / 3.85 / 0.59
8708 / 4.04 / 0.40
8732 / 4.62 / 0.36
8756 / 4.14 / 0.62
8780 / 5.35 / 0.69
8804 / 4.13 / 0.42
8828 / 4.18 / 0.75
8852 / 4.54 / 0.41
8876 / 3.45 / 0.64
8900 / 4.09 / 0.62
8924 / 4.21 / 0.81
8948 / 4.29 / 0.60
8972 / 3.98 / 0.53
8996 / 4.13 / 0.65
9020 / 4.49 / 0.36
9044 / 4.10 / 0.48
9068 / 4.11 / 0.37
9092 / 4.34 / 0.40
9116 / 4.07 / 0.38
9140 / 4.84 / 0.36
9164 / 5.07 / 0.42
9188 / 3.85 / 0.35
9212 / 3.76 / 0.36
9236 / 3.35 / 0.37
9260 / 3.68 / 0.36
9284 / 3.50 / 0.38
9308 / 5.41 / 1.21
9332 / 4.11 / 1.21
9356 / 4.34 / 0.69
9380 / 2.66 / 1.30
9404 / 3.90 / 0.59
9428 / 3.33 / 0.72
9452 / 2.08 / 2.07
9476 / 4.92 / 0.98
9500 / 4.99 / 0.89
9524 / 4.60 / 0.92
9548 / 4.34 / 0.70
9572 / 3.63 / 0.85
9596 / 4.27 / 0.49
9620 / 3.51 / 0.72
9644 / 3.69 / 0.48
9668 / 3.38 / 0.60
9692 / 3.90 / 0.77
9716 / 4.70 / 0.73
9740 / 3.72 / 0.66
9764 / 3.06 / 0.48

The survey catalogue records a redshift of 0.16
